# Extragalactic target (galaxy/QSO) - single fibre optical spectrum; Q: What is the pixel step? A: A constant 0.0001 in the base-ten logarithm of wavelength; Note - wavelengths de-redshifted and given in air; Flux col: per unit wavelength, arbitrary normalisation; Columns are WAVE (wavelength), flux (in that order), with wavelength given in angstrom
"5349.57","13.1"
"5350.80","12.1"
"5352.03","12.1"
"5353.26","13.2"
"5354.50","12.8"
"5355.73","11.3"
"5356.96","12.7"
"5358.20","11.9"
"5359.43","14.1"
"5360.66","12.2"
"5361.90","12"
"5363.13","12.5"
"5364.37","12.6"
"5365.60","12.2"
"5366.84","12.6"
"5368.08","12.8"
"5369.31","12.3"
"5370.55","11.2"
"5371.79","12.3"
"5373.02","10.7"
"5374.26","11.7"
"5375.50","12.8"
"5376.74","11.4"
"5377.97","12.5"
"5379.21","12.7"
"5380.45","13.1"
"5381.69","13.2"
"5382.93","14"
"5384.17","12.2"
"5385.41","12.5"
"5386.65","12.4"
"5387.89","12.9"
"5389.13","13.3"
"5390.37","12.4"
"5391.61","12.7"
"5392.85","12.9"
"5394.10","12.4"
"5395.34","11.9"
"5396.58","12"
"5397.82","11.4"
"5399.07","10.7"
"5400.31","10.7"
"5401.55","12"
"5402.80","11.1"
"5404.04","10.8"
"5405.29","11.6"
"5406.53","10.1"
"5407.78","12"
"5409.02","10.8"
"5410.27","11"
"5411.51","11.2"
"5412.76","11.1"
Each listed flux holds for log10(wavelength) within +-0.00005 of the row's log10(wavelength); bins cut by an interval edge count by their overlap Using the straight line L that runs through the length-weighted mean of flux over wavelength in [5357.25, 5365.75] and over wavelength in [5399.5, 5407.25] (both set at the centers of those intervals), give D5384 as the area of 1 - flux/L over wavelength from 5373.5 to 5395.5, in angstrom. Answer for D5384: -1.7 angstrom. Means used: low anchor 12.5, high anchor 11.1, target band 12.6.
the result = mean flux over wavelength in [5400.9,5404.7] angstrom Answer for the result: 11.3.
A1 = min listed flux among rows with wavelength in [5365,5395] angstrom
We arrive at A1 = 10.7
